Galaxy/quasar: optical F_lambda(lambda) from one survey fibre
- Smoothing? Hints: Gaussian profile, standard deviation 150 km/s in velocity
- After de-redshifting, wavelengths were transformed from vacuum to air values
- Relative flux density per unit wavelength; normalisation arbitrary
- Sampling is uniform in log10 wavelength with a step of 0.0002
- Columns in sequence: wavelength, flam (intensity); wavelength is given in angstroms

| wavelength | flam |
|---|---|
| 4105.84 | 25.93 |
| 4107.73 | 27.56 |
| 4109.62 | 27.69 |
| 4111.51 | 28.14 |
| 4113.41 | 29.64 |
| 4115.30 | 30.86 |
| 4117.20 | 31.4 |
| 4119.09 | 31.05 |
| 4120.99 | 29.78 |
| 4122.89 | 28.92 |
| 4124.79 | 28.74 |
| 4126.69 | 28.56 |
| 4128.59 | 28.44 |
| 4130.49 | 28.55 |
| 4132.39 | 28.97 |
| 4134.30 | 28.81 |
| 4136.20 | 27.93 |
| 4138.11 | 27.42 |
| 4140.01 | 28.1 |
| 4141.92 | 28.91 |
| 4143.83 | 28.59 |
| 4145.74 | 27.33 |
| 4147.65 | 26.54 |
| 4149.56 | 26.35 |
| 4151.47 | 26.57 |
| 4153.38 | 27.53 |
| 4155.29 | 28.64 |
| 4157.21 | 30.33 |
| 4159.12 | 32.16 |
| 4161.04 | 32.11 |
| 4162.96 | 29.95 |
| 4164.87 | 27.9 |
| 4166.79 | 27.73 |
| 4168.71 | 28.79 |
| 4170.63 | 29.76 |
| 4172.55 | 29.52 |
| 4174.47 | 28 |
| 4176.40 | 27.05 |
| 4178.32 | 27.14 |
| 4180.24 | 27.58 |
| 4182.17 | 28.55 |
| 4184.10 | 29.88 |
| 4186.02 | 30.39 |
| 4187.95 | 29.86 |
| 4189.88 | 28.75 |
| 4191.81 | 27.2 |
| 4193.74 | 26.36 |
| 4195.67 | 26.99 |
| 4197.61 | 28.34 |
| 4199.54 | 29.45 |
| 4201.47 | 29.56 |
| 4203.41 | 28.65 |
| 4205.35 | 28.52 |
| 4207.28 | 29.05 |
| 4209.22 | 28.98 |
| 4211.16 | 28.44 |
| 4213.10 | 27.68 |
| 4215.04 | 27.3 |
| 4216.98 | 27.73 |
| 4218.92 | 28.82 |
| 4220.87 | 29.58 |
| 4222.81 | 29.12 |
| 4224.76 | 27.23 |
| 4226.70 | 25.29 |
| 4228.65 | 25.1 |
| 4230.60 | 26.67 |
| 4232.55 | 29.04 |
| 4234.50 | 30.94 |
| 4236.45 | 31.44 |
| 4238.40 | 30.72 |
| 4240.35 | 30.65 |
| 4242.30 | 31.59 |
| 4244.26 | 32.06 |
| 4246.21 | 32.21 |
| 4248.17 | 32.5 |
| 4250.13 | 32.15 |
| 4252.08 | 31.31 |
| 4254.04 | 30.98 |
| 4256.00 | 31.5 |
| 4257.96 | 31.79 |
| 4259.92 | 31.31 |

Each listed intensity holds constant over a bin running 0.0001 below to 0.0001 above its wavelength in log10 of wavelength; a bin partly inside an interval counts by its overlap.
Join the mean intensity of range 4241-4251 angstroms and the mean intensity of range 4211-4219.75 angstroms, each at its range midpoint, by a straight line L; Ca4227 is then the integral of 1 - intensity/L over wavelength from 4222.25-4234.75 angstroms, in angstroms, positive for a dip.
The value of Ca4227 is 1.0 angstroms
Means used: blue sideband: 28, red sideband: 32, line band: 27.4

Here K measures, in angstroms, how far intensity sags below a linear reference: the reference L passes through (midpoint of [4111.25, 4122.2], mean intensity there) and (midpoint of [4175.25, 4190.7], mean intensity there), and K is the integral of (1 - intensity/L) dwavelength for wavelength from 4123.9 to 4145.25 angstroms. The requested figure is 0.98 angstroms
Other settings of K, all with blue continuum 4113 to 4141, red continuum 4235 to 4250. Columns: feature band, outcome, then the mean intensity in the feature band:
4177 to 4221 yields 3.2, 28.4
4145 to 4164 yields 0.6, 28.8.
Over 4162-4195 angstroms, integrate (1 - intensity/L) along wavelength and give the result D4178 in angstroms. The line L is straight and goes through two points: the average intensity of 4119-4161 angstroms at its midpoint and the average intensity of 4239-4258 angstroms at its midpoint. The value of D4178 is 1.3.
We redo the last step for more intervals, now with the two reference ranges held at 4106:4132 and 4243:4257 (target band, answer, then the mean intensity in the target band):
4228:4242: 0.9 angstroms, 29.4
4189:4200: 1.0 angstroms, 27.8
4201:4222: 1.7 angstroms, 28.6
